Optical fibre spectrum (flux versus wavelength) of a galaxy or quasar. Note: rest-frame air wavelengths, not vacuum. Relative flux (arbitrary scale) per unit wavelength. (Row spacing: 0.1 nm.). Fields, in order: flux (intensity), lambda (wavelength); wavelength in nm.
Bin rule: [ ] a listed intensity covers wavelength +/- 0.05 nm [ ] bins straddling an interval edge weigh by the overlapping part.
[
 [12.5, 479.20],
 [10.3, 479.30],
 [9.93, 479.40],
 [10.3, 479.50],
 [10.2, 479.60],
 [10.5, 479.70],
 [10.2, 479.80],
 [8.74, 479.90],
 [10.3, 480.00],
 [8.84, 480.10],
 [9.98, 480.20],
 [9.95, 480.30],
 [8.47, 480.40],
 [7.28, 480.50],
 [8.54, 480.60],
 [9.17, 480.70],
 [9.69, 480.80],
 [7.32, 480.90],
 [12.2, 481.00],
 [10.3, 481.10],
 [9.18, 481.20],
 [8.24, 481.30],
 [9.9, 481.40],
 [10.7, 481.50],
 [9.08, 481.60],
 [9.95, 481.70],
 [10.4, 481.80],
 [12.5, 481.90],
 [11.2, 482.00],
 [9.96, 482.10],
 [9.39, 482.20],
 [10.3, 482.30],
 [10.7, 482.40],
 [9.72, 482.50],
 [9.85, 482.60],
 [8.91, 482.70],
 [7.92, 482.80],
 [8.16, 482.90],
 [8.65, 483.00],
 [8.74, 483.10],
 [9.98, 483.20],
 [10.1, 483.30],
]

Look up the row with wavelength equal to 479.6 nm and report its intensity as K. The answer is 10.2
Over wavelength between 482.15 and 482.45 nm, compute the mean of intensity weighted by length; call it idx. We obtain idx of 10.1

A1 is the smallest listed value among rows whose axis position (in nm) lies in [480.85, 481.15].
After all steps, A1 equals 7.32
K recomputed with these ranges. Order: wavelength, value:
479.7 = 10.5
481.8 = 10.4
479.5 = 10.3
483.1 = 8.74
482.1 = 9.96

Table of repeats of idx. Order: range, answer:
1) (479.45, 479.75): 10.3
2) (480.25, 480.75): 8.68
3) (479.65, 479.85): 10.4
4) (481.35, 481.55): 10.3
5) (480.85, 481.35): 9.45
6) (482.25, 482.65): 10.1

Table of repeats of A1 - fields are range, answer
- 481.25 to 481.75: 8.24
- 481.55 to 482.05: 9.08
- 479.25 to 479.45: 9.93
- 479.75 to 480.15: 8.74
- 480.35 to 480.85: 7.28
